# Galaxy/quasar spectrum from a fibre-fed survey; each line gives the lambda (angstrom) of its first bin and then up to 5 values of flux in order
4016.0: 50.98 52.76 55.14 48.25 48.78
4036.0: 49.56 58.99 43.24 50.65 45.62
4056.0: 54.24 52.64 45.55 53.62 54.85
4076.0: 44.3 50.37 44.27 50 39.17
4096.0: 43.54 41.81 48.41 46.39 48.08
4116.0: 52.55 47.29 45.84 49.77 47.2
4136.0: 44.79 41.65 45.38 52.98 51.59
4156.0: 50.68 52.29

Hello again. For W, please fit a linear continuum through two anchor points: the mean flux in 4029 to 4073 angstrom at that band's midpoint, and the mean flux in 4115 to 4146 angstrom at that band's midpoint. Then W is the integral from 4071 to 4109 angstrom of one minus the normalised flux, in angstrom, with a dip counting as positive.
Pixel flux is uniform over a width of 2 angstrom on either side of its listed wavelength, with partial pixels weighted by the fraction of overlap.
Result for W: 2.0 angstrom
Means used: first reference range 50.6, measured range 46.1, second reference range 46.6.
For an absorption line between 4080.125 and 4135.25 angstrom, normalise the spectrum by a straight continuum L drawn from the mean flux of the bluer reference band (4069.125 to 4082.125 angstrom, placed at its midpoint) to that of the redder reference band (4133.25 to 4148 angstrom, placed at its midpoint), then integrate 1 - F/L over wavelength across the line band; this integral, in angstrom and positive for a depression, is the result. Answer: 1.3 angstrom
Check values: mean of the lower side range 50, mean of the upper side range 45.3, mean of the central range 46.6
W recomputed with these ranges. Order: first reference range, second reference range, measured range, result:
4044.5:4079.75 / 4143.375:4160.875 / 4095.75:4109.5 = 1.4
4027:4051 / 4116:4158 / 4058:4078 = -0.4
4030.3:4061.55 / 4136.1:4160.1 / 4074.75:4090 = 0.7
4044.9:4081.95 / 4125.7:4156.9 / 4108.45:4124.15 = 0.0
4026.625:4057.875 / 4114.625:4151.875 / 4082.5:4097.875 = 1.4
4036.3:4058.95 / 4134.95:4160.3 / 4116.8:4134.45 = 0.4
